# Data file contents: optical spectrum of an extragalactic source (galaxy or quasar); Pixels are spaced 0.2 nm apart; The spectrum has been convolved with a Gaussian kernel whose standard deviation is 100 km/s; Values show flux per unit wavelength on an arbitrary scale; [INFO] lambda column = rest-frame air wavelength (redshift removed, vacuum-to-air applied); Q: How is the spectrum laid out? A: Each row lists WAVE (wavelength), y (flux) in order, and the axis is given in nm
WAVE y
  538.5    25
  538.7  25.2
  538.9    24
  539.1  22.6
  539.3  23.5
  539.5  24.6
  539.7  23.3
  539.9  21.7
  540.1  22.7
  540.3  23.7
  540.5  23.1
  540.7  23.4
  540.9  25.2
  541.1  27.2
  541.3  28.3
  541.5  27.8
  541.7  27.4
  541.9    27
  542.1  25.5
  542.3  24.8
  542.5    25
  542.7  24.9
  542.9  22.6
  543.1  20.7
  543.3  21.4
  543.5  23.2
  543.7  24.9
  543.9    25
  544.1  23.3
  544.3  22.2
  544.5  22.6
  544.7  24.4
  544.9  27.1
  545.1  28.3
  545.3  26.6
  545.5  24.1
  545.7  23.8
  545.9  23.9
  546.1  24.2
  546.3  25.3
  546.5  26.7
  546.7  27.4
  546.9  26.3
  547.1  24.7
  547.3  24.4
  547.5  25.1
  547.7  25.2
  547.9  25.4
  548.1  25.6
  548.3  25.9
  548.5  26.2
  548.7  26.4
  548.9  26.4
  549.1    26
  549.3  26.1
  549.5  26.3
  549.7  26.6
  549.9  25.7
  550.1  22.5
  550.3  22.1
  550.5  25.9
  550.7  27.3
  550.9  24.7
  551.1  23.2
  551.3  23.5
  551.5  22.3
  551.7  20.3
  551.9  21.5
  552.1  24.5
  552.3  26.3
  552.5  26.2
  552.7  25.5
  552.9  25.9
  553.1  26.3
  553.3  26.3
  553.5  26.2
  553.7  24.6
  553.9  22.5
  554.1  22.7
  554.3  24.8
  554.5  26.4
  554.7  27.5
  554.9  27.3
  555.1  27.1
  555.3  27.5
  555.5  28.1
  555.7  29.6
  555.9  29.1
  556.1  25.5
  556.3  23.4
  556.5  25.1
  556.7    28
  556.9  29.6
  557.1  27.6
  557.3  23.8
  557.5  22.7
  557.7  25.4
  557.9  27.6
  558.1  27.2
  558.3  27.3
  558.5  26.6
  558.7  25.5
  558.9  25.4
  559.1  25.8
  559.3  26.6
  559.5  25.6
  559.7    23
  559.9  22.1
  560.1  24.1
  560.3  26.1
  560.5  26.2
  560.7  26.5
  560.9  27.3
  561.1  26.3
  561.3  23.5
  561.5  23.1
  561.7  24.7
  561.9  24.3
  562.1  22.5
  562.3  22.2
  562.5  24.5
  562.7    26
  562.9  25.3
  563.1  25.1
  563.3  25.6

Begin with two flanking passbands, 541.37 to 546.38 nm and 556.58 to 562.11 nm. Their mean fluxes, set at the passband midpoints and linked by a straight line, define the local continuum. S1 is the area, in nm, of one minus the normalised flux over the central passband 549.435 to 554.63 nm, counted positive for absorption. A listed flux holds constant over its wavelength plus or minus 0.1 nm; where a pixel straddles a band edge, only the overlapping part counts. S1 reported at 0.11 nm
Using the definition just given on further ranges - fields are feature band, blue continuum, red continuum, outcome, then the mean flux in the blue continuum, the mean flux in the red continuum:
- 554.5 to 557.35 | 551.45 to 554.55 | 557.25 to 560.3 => -0.252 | 24.5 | 25.3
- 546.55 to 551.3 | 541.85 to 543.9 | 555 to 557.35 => -0.007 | 24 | 27.1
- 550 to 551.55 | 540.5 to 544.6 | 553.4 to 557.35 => 0.104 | 24.6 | 26.4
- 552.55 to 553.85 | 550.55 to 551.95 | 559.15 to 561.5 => -0.104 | 23.4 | 25.1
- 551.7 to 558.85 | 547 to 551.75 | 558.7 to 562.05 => -0.275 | 25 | 25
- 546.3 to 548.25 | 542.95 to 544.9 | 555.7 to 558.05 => -0.127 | 23.3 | 26.3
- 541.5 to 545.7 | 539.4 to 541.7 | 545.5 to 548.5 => 0.065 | 24.8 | 25.3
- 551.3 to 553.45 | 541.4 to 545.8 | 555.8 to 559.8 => 0.086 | 24.7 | 26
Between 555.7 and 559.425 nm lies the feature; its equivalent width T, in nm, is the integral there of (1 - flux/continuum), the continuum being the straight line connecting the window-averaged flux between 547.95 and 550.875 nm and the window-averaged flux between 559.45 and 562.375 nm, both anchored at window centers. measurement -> -0.22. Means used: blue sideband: 25.6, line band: 26.3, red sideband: 24.5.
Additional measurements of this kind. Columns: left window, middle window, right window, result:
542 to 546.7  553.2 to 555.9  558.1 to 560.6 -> -0.13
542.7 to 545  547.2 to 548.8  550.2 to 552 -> -0.14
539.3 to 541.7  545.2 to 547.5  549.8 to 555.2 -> -0.04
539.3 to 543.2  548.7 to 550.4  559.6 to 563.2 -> -0.05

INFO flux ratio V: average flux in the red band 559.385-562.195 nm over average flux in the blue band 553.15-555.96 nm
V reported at 0.94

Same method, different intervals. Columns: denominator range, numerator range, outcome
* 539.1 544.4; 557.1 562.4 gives 1.03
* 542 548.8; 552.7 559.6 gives 1.06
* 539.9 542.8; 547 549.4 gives 1.01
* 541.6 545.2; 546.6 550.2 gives 1.05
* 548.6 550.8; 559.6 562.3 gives 0.96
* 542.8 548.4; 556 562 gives 1.04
